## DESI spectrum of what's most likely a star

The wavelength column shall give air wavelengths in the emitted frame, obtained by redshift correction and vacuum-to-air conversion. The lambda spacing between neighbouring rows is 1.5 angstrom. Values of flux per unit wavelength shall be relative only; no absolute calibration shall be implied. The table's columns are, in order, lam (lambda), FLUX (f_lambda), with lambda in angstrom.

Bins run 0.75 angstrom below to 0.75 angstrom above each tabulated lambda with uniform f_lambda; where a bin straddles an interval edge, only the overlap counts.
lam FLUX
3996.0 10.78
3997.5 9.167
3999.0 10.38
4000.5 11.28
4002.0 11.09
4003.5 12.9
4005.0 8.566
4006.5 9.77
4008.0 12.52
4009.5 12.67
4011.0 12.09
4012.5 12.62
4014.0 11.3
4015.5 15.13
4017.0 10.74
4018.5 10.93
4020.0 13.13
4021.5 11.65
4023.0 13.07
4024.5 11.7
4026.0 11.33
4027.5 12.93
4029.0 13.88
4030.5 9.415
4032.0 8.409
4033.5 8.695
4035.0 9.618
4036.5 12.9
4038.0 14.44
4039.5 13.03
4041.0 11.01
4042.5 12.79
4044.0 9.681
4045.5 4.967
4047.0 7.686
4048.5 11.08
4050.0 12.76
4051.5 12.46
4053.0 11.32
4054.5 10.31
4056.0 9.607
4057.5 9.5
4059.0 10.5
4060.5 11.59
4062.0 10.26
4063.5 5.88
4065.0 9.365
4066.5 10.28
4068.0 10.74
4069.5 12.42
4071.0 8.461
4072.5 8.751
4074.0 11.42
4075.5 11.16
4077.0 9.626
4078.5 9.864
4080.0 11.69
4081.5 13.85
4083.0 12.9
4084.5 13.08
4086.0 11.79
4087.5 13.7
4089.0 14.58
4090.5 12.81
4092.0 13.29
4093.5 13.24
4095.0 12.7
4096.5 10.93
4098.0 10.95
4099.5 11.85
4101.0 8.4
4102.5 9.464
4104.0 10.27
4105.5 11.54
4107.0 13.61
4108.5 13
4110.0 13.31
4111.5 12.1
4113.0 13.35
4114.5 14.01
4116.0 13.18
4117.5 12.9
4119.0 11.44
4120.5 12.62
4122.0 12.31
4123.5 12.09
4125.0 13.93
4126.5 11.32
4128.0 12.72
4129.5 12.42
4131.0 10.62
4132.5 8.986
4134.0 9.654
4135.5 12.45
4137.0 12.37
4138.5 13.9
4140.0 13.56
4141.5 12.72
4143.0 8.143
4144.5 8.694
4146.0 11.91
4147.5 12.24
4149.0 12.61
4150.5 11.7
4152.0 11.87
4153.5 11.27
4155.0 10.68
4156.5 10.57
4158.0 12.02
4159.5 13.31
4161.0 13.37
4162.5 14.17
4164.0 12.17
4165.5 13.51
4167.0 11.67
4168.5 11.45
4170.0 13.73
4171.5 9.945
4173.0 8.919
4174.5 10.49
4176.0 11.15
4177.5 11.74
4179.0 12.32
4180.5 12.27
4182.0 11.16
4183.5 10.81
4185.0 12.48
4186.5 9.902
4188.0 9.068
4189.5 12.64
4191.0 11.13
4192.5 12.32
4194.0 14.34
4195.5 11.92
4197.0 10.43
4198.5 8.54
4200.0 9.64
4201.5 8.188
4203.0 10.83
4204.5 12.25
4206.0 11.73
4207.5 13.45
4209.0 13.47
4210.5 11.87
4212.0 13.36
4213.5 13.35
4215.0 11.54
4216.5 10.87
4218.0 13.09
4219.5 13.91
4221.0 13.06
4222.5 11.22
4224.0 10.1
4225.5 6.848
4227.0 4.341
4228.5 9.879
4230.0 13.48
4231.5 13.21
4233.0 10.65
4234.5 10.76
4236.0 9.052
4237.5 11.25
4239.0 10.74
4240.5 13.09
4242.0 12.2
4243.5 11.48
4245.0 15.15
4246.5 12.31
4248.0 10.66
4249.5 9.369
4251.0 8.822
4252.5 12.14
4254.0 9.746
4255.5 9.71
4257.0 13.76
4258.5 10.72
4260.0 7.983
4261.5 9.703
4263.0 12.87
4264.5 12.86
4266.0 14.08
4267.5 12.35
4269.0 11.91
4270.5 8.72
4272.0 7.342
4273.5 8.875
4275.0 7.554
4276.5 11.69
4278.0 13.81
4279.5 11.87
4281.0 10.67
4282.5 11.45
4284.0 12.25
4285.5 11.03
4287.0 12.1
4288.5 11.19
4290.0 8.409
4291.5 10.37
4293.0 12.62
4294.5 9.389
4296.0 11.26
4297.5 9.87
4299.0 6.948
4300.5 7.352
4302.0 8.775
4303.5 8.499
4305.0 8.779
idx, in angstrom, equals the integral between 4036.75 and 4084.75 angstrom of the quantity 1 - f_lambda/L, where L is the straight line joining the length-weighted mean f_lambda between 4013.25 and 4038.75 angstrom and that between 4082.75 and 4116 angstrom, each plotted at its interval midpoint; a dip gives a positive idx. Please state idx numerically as 5.2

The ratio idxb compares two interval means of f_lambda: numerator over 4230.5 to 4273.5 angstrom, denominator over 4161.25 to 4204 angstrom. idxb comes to 0.98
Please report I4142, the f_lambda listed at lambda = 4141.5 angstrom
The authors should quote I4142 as 12.72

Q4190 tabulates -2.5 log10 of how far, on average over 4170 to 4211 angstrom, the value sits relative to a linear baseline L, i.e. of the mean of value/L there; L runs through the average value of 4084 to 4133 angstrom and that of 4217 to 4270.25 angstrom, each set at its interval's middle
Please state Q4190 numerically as 0.03 mag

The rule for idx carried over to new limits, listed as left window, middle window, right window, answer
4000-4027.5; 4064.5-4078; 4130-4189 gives 1.7 angstrom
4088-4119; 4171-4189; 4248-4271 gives 1.2 angstrom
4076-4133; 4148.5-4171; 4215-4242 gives -1.2 angstrom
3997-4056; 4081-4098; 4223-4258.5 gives -2.7 angstrom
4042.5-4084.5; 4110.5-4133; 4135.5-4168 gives -1.7 angstrom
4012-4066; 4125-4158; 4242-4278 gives -1.7 angstrom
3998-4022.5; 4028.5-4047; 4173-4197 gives 1.7 angstrom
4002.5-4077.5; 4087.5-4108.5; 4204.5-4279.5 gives -1.7 angstrom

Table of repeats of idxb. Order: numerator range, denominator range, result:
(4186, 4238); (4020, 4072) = 1.04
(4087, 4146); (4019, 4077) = 1.12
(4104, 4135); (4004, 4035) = 1.06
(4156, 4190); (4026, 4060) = 1.08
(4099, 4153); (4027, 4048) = 1.11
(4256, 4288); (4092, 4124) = 0.92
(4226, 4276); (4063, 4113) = 0.94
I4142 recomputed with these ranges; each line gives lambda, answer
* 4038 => 14.44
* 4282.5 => 11.45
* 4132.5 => 8.986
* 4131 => 10.62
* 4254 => 9.746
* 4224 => 10.1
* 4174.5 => 10.49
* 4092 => 13.29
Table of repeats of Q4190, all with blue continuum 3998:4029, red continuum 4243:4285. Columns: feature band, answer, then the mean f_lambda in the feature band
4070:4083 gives 0.08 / 10.8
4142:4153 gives 0.03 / 11.1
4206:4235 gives -0.03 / 11.5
